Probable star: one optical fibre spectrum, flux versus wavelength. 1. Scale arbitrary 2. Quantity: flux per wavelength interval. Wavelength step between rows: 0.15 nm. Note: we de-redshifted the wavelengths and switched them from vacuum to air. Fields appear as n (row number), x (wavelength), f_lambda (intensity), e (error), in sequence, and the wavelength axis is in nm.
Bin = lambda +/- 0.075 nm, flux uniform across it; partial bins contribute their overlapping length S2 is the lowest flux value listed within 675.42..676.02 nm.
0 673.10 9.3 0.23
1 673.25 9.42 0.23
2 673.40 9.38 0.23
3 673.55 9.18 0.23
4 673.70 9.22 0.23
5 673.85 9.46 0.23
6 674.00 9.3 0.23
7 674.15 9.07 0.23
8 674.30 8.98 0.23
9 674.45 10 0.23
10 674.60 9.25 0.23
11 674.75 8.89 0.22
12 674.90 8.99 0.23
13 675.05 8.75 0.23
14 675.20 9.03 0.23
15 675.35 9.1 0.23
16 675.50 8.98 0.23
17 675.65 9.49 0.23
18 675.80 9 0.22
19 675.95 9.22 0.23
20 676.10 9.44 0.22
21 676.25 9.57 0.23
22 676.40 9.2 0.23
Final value 8.98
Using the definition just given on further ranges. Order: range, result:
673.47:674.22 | 9.07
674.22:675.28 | 8.75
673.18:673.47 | 9.38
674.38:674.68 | 9.25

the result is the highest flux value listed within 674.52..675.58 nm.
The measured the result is 9.25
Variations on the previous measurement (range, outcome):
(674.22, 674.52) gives 10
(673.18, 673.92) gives 9.46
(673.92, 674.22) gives 9.3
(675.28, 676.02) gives 9.49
